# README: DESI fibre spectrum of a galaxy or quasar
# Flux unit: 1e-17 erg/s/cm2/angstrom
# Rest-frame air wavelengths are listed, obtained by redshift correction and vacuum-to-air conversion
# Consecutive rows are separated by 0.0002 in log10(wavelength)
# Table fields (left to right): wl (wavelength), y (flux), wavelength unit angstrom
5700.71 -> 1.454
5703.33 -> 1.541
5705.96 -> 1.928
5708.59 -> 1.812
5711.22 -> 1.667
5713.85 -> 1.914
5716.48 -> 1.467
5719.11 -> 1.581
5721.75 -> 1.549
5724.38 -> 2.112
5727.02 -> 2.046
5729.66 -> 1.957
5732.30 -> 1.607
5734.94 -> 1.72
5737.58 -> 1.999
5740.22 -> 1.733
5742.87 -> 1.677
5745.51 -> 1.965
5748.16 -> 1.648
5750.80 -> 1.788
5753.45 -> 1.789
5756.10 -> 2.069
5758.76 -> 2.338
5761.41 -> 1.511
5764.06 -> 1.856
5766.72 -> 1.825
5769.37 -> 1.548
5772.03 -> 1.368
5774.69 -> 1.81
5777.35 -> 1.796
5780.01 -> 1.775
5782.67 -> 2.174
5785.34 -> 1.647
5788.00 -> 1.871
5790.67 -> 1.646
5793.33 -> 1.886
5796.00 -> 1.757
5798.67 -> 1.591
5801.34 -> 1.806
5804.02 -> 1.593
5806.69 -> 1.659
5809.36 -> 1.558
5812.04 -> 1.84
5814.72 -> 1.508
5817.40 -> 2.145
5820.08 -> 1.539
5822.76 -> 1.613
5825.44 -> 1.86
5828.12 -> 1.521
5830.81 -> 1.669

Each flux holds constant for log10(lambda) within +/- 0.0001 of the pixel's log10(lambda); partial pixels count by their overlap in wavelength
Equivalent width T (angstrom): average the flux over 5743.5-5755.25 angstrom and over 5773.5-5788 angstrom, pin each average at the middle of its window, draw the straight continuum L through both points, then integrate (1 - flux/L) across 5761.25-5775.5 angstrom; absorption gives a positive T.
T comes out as 1.3 angstrom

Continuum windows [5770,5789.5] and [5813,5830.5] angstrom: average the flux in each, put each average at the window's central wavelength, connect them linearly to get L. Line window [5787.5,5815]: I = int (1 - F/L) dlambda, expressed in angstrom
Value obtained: 0.5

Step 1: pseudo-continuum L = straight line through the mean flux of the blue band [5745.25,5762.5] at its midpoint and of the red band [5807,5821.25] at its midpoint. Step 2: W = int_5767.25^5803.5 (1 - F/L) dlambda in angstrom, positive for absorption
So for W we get 0.9 angstrom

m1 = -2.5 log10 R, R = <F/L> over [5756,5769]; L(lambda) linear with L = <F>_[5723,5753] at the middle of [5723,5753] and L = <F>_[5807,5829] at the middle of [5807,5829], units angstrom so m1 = -0.05 mag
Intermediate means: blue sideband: 1.84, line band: 1.88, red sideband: 1.7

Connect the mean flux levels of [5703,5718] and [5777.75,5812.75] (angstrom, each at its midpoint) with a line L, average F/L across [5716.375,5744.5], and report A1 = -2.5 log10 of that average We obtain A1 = -0.03 mag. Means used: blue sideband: 1.73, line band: 1.78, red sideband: 1.75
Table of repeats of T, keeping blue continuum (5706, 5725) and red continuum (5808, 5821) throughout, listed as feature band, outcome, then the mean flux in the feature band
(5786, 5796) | -0.4 angstrom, 1.79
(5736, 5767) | -2.2 angstrom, 1.85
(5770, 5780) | 0.3 angstrom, 1.67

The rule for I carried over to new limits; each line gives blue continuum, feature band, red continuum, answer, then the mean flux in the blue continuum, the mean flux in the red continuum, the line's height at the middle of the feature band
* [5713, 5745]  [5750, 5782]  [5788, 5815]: -1.0 angstrom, 1.78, 1.7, 1.74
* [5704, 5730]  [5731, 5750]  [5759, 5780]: -0.1 angstrom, 1.79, 1.71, 1.76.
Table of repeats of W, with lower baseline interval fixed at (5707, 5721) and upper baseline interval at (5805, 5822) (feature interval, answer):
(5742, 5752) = -0.5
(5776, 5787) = -1.0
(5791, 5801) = -0.2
